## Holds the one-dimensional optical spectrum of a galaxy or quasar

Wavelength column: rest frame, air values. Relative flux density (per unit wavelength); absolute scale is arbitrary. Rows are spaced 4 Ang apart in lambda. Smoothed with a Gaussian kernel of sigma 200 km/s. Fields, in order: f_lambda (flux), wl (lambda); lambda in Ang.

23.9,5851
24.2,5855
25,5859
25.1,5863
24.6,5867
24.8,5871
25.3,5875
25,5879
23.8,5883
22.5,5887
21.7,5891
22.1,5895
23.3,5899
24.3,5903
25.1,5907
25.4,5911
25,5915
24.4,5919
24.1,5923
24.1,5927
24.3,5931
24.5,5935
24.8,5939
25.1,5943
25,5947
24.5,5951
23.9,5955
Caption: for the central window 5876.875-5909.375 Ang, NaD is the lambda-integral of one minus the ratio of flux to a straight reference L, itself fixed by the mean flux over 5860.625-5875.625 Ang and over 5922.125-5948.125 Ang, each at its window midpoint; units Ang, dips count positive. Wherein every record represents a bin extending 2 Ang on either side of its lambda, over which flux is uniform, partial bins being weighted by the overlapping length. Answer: 1.68 Ang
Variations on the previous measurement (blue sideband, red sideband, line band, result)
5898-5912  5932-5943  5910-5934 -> 0.1 Ang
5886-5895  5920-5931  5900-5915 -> -1.1 Ang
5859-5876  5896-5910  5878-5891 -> 0.6 Ang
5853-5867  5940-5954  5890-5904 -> 1.1 Ang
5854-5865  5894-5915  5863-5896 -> 0.9 Ang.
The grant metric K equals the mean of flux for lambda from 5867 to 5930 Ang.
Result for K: 24.1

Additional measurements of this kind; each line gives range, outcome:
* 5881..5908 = 23.2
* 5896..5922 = 24.5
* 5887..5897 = 22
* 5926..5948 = 24.6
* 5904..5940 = 24.6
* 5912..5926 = 24.5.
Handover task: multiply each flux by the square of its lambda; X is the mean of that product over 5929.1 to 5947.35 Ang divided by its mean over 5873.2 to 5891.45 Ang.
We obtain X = 1.1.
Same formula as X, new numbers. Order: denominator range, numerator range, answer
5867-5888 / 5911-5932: 1.02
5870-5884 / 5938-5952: 1.03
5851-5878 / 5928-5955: 1.02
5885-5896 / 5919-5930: 1.11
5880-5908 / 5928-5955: 1.08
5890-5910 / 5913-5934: 1.05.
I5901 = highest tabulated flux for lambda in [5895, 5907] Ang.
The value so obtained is 25.1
